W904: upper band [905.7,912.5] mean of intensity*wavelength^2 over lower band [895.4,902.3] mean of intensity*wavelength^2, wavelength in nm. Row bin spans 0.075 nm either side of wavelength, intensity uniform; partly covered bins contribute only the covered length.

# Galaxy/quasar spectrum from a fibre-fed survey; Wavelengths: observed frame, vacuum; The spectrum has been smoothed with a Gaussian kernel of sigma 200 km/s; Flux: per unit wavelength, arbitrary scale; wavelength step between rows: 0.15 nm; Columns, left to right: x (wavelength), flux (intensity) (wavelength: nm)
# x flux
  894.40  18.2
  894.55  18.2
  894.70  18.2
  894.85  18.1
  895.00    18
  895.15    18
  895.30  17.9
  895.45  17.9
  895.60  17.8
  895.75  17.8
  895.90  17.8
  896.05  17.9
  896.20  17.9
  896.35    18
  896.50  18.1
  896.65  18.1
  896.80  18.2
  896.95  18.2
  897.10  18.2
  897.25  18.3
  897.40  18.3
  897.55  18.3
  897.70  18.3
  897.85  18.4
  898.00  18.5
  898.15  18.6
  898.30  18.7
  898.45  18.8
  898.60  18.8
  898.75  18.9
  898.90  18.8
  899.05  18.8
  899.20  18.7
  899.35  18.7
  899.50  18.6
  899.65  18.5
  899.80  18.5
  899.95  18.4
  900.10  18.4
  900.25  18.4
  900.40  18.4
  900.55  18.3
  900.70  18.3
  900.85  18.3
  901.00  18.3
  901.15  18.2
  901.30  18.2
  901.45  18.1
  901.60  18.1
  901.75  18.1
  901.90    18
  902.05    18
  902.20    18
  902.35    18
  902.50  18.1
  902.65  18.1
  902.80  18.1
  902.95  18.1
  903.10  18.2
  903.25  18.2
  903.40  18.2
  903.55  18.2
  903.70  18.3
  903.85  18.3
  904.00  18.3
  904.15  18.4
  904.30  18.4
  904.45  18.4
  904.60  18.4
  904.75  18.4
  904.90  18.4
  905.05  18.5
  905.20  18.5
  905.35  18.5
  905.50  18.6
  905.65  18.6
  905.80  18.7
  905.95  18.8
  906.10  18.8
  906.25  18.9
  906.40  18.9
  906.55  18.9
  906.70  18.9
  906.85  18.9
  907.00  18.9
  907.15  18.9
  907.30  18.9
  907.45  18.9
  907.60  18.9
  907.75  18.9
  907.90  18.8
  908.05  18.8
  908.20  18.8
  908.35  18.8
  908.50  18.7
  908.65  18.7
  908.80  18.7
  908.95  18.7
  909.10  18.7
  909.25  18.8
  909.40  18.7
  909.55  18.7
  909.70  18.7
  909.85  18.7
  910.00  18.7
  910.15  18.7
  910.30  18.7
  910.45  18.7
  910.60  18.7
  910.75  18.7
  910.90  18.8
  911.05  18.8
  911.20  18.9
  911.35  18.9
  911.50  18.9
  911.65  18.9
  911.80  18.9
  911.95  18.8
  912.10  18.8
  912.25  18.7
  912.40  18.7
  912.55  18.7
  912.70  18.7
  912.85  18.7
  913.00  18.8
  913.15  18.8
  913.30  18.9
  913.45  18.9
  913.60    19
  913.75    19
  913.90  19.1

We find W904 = 1.05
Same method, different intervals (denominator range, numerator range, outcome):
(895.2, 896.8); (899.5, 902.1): 1.03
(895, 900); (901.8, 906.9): 1.02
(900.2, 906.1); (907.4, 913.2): 1.04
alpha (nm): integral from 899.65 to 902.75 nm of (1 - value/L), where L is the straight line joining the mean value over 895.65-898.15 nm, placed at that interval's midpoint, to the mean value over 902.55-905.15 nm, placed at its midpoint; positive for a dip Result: 0.00 nm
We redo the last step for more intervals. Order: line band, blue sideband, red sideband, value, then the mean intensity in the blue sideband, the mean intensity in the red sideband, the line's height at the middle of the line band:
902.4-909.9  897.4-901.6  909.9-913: 0.02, 18.5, 18.8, 18.6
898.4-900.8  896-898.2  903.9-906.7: -0.03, 18.2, 18.6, 18.3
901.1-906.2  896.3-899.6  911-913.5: 0.08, 18.5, 18.8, 18.6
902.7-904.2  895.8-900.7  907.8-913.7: 0.03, 18.4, 18.8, 18.6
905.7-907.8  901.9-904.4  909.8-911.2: -0.05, 18.2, 18.7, 18.4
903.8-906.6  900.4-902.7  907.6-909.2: -0.01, 18.1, 18.8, 18.5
